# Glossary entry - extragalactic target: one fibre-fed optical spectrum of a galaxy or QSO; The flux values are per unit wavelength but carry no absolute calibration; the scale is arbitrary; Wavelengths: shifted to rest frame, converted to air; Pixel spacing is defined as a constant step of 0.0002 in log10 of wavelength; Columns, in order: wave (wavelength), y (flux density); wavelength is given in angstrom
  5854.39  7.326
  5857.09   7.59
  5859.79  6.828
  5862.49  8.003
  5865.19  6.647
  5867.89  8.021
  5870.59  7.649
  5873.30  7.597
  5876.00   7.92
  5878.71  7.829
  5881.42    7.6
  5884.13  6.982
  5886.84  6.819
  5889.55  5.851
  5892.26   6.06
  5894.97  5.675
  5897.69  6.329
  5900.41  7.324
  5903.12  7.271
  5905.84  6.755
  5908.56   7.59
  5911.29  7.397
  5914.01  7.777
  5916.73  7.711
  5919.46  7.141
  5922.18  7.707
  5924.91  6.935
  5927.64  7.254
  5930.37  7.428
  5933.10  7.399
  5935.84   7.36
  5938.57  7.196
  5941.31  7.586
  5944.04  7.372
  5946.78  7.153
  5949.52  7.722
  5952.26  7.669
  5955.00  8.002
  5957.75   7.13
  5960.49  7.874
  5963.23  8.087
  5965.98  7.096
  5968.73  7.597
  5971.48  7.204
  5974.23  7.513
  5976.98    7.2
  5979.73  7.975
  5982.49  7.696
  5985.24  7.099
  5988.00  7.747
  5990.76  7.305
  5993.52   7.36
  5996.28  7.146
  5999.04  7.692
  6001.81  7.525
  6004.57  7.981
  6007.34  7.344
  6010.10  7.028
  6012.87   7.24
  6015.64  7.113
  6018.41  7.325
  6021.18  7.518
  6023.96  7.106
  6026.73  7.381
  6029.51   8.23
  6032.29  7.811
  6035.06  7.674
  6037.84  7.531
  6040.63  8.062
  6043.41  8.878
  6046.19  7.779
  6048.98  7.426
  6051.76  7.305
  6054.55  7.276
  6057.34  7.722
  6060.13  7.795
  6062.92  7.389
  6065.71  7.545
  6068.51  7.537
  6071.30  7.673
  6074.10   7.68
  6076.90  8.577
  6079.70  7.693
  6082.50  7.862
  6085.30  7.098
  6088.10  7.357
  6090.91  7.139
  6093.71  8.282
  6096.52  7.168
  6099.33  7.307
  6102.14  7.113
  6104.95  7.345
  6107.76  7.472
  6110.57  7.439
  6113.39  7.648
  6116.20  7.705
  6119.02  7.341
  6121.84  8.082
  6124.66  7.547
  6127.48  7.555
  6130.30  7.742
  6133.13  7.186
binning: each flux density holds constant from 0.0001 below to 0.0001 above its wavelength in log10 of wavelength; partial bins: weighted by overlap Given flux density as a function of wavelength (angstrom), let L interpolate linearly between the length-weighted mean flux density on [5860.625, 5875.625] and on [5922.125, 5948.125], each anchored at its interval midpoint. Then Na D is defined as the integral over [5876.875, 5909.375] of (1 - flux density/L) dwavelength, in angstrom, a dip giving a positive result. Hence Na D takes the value 2.8 angstrom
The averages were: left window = 7.58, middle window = 6.84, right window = 7.32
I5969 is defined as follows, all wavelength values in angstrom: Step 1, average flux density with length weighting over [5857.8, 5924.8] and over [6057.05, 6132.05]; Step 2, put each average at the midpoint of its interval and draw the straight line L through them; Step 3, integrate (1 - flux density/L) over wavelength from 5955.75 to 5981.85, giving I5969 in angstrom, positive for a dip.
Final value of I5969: -0.71 angstrom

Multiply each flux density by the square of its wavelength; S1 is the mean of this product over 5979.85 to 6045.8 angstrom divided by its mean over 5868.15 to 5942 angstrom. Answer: 1.09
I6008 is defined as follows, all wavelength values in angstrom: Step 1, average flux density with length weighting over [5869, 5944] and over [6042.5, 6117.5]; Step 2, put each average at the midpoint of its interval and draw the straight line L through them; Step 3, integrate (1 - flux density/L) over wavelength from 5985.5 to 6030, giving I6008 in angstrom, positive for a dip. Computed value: 0.07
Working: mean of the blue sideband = 7.2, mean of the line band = 7.41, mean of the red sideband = 7.59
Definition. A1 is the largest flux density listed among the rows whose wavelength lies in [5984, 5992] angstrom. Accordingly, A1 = 7.747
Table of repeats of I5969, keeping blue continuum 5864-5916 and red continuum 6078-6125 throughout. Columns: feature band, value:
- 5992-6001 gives -0.1 angstrom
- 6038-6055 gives -0.9 angstrom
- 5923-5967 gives -1.5 angstrom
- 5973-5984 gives -0.5 angstrom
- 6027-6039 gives -0.6 angstrom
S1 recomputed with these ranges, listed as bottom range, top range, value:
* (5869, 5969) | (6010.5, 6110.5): 1.09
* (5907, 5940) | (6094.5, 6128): 1.08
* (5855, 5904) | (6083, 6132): 1.14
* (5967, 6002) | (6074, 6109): 1.05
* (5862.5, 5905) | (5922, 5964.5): 1.08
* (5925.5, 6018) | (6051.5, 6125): 1.05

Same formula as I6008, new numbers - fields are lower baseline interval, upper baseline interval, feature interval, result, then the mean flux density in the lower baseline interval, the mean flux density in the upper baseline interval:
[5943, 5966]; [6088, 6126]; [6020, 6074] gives -0.91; 7.6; 7.5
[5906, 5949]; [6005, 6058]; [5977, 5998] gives 0.09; 7.39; 7.57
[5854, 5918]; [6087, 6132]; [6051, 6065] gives -0.13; 7.19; 7.51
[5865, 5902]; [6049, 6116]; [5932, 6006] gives -2.60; 7.04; 7.54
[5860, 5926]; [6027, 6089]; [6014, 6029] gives 0.51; 7.19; 7.72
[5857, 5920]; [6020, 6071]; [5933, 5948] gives -0.01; 7.17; 7.67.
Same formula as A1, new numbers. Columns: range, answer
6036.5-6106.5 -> 8.878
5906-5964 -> 8.087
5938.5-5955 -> 8.002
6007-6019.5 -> 7.344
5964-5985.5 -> 7.975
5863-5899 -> 8.021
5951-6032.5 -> 8.23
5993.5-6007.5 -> 7.981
